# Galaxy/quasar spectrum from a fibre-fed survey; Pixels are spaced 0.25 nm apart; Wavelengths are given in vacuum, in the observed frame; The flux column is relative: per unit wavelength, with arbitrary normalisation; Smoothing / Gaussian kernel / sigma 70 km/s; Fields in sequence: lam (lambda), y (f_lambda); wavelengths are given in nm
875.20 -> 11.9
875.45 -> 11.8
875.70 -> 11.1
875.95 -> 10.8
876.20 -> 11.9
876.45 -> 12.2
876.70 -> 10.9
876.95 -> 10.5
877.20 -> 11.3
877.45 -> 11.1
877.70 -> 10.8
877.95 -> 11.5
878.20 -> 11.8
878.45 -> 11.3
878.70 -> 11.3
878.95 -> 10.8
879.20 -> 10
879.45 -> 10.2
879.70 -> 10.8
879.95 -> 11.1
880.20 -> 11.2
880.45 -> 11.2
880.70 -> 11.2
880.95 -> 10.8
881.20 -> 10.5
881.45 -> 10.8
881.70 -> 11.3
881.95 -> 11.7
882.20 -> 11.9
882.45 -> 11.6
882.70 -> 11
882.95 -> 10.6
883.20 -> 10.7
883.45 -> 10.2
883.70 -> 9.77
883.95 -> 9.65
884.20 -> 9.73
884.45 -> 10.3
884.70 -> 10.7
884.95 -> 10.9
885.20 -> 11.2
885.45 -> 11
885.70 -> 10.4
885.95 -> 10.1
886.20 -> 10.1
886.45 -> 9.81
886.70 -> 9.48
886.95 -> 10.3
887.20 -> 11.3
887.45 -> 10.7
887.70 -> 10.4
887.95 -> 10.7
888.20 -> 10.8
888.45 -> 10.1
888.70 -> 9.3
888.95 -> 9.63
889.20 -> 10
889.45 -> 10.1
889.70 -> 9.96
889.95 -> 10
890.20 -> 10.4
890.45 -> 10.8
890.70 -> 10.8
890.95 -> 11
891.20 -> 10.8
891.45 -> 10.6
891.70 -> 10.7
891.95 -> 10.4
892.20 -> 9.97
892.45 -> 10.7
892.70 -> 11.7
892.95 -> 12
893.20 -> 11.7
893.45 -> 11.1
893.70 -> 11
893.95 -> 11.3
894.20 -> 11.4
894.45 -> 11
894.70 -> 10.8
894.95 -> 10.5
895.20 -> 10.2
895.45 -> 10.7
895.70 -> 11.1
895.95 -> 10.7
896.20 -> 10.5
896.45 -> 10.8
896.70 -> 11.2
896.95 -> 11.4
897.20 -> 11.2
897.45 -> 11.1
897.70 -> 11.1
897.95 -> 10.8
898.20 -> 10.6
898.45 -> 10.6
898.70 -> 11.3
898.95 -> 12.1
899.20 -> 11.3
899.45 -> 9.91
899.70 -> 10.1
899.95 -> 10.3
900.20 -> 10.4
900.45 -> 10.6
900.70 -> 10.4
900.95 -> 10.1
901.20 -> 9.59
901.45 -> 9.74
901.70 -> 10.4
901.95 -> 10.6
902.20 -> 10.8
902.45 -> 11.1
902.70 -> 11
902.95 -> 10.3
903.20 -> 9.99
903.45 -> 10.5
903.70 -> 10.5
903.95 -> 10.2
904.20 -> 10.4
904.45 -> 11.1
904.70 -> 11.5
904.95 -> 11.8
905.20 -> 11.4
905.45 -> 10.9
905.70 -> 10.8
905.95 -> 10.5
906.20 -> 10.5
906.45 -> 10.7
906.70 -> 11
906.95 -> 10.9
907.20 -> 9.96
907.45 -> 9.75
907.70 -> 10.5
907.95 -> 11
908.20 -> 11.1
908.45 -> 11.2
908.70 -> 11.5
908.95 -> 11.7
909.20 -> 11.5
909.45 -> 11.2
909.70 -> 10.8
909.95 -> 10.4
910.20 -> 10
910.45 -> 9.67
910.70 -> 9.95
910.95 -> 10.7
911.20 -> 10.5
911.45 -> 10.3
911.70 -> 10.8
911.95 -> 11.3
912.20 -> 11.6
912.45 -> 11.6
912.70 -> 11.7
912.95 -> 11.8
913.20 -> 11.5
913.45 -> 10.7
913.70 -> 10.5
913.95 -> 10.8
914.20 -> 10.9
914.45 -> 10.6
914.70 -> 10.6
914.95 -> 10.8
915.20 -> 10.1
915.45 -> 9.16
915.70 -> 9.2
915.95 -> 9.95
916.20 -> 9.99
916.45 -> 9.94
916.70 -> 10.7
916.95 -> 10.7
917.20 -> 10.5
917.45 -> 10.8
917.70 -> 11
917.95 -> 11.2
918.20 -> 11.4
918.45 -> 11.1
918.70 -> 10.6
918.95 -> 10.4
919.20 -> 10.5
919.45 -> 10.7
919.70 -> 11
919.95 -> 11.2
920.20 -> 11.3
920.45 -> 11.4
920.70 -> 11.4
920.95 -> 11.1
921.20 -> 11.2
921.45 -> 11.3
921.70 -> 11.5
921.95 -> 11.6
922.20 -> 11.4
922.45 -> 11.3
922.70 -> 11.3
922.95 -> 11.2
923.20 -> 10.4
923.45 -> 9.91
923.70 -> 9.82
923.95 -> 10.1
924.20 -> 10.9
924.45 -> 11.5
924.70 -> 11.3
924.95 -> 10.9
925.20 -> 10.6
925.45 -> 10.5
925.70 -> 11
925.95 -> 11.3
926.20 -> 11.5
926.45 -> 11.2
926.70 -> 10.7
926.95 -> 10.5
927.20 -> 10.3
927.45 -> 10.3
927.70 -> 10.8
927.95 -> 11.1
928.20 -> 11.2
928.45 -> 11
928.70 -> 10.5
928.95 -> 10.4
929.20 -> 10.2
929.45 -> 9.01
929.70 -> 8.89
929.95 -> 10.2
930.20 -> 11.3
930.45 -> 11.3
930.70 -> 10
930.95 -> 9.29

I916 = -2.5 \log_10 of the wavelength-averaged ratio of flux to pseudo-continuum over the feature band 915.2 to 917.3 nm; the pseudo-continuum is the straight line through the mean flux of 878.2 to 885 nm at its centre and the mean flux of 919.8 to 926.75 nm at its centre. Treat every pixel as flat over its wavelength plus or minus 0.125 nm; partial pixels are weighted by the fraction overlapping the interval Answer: 0.10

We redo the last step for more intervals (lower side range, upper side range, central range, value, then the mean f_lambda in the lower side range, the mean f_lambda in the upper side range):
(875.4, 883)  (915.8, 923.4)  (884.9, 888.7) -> 0.066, 11.1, 10.9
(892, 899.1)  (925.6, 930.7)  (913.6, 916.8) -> 0.055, 11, 10.6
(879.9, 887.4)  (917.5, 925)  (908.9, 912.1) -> 0.025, 10.7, 11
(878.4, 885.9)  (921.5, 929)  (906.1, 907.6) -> 0.038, 10.8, 10.9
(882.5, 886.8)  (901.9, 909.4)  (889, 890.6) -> 0.030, 10.4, 10.8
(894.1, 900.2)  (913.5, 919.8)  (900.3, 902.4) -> 0.049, 10.9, 10.5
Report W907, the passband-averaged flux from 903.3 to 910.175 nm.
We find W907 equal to 10.8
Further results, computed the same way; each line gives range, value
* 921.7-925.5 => 10.9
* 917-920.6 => 10.9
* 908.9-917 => 10.6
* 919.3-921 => 11.2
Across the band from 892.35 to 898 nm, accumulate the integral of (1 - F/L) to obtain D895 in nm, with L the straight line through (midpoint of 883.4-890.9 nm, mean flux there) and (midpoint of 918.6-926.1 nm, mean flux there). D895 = -0.33 nm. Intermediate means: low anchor 10.3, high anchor 11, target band 11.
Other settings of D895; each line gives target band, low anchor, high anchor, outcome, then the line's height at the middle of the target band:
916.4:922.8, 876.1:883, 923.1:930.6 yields -0.20 nm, 10.7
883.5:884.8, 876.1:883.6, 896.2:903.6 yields 0.11 nm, 11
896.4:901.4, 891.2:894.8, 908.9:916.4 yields 0.08 nm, 10.9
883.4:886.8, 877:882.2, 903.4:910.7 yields 0.23 nm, 11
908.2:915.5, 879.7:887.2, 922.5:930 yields -0.14 nm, 10.6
